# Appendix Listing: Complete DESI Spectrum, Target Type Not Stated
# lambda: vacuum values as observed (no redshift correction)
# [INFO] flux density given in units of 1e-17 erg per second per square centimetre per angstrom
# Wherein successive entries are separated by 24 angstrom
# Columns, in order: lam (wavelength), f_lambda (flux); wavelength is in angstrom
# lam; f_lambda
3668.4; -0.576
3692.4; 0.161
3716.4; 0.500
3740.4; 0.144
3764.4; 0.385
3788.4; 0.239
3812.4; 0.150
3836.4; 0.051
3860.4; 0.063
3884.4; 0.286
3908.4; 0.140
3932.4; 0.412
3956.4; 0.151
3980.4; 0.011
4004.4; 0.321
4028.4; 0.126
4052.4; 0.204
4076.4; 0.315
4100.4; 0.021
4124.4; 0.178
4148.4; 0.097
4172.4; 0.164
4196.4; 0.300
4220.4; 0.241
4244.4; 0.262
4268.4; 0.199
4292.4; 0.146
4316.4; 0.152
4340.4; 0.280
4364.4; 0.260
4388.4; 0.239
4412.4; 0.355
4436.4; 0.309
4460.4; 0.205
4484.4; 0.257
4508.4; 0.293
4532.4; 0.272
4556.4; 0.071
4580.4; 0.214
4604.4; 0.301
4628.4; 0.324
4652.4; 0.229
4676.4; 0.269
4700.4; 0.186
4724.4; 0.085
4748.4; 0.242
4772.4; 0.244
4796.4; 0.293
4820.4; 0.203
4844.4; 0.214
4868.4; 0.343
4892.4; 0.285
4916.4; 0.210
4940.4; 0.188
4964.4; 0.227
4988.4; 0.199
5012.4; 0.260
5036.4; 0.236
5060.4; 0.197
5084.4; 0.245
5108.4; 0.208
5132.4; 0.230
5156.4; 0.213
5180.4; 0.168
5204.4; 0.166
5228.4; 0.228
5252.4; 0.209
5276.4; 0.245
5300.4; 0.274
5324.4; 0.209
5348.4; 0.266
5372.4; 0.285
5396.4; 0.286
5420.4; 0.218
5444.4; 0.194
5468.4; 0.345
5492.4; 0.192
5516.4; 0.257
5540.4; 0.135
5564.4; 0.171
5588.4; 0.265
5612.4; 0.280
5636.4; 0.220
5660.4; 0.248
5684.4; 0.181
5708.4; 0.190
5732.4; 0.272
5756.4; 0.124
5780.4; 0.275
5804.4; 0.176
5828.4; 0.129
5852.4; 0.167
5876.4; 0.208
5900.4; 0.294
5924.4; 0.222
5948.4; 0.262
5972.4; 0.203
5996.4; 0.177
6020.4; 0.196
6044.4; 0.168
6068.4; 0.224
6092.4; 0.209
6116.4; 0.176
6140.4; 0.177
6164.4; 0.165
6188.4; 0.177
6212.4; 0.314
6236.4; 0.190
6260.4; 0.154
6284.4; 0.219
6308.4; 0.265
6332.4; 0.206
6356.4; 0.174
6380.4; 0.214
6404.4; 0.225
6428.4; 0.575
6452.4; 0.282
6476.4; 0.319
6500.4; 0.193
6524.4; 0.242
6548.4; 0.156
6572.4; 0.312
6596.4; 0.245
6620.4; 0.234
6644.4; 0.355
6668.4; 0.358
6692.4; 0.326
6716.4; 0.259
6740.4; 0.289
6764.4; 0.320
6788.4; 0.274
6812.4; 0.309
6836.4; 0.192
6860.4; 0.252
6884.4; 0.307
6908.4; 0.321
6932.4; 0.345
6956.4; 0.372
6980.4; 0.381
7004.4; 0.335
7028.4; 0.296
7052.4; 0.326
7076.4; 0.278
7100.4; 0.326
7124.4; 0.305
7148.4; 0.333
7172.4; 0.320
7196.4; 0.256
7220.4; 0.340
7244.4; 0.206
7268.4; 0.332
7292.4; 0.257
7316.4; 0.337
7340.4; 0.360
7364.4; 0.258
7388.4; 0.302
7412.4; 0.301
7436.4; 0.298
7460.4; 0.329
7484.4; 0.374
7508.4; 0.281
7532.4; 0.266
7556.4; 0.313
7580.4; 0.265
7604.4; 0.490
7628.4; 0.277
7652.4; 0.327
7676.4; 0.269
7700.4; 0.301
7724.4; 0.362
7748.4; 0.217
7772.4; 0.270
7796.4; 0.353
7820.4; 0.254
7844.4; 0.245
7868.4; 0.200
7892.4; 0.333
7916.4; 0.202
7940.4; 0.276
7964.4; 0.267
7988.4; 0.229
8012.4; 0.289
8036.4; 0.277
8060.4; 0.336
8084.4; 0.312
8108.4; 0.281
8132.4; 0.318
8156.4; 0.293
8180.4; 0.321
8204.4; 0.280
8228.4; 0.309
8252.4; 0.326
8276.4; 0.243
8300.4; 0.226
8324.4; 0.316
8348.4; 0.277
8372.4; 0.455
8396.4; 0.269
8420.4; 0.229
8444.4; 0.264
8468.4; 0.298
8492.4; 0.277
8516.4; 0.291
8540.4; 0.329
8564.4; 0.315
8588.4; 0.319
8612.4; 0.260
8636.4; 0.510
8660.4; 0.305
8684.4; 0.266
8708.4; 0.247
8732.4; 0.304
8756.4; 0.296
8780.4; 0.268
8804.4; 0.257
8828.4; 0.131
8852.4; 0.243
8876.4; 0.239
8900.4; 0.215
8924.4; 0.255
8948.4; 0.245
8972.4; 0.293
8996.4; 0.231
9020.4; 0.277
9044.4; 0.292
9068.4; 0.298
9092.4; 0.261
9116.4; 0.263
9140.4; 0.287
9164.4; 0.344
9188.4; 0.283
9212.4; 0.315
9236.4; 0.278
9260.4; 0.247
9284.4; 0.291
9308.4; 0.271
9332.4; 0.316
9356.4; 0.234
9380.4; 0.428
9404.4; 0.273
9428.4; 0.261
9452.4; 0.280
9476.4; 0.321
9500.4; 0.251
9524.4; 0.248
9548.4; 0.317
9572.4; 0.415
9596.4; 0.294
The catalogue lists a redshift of 0.723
